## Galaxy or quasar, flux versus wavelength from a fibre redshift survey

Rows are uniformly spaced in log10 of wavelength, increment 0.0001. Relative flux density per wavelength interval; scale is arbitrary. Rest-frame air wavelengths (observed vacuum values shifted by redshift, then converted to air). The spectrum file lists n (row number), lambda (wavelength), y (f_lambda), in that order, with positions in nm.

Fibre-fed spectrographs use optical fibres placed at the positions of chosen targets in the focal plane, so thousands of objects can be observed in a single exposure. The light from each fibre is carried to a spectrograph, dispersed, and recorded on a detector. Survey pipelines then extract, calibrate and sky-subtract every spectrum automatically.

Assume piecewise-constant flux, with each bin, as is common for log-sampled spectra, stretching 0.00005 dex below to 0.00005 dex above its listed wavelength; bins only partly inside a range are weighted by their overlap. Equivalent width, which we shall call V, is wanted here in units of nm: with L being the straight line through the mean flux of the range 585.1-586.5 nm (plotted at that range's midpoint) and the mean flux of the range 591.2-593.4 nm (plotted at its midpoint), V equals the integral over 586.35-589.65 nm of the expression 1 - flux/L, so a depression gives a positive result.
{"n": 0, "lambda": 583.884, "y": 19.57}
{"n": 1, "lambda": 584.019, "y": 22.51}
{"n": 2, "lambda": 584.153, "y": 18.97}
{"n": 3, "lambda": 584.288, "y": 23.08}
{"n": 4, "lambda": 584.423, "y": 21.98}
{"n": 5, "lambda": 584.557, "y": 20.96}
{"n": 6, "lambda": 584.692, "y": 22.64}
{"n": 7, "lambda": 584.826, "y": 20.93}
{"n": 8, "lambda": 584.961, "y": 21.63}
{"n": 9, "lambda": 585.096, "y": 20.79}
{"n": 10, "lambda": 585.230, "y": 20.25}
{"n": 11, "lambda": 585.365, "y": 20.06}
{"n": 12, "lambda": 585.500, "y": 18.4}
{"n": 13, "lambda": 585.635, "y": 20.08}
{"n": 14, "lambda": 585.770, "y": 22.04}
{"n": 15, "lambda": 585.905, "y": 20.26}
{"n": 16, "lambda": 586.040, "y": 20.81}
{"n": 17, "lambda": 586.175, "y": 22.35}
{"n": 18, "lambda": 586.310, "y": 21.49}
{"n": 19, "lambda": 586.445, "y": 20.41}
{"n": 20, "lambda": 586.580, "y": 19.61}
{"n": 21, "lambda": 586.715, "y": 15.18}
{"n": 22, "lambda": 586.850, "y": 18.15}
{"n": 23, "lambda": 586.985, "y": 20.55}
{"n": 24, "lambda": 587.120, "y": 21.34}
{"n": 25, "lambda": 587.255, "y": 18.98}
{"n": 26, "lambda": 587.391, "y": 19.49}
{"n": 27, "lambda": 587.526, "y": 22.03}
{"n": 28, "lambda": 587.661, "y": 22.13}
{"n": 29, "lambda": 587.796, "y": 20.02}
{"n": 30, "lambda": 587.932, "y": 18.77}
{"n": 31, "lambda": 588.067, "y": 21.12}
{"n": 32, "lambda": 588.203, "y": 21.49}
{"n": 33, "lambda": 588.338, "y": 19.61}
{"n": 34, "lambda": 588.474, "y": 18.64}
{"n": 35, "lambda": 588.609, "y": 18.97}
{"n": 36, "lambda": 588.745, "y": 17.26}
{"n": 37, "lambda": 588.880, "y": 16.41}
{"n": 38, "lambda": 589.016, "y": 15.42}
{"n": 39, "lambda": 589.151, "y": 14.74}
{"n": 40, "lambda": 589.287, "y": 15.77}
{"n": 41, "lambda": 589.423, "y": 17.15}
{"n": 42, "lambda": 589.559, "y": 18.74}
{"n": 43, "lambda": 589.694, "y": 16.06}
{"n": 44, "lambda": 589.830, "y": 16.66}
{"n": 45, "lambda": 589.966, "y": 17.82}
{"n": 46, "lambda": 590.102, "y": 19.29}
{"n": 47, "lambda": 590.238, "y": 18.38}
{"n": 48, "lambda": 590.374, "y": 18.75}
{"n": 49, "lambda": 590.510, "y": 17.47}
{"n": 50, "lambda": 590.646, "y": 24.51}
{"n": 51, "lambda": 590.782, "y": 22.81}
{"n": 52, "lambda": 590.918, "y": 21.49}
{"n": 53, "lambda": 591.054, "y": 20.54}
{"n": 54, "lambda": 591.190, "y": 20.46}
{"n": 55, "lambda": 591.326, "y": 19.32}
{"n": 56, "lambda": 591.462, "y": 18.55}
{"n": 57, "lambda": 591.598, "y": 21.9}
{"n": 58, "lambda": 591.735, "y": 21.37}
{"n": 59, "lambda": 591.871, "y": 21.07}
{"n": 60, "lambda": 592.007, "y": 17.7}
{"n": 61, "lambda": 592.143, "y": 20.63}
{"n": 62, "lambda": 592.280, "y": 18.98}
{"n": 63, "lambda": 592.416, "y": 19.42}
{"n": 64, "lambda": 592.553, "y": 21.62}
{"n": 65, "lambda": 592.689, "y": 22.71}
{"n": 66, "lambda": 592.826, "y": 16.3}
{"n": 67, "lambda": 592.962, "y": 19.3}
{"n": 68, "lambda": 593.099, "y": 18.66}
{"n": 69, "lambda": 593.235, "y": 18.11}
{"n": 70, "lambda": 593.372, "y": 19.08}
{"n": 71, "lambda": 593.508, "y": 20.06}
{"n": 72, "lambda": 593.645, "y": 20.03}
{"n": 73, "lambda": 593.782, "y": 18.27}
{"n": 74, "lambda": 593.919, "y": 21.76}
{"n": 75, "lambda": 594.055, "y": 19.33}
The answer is 0.24 nm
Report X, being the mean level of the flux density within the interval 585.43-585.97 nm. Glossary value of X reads 20.2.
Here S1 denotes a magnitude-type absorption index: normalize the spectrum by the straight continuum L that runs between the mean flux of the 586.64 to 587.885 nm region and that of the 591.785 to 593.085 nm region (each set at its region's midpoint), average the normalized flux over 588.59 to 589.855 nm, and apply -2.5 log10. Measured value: 0.19 mag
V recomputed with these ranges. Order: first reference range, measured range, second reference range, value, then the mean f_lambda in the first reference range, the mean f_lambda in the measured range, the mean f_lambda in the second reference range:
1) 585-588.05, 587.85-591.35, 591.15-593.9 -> 0.21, 20.2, 18.8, 19.7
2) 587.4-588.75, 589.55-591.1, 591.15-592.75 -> 0.06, 20.1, 19.4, 20.3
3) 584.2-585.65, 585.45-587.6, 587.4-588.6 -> 0.06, 21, 20.1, 20.4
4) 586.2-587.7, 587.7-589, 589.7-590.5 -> 0.00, 20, 19.1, 17.9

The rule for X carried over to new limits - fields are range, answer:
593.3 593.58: 19.6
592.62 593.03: 19.5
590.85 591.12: 21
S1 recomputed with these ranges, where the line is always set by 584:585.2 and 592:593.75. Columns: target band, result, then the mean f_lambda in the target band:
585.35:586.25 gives 0.03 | 20.6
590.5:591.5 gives -0.05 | 20.9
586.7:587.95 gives 0.05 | 19.9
